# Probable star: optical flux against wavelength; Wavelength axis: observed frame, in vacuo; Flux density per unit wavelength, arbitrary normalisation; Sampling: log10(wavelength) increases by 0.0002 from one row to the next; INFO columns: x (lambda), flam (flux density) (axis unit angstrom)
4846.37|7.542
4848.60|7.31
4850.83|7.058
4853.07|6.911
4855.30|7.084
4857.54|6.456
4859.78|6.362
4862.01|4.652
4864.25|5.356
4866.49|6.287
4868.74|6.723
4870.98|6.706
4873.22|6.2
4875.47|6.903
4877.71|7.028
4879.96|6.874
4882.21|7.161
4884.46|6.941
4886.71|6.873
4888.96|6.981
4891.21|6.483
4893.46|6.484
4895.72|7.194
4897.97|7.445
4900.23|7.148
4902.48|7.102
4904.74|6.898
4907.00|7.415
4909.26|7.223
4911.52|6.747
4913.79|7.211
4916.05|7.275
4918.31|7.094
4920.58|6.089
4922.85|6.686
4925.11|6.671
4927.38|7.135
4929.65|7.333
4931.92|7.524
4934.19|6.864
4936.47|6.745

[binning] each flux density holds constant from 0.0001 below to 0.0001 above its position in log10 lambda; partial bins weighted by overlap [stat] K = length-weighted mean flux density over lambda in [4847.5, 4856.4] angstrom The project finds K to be 7.09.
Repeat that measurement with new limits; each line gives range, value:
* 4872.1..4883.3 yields 6.83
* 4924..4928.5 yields 6.9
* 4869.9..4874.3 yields 6.46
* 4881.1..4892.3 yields 6.89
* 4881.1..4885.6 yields 7.05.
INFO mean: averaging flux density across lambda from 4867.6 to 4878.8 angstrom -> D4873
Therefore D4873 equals 6.71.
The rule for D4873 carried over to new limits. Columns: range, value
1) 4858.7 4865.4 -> 5.46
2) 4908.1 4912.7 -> 6.98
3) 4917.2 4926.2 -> 6.63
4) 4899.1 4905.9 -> 7.05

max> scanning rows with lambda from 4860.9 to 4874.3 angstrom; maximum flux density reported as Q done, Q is 6.723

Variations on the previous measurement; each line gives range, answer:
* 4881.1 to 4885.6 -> 7.161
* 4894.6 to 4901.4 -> 7.445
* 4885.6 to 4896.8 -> 7.194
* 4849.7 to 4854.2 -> 7.058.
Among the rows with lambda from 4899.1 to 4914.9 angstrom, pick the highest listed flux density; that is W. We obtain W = 7.415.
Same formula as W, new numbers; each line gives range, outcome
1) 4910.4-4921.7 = 7.275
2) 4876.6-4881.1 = 7.028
